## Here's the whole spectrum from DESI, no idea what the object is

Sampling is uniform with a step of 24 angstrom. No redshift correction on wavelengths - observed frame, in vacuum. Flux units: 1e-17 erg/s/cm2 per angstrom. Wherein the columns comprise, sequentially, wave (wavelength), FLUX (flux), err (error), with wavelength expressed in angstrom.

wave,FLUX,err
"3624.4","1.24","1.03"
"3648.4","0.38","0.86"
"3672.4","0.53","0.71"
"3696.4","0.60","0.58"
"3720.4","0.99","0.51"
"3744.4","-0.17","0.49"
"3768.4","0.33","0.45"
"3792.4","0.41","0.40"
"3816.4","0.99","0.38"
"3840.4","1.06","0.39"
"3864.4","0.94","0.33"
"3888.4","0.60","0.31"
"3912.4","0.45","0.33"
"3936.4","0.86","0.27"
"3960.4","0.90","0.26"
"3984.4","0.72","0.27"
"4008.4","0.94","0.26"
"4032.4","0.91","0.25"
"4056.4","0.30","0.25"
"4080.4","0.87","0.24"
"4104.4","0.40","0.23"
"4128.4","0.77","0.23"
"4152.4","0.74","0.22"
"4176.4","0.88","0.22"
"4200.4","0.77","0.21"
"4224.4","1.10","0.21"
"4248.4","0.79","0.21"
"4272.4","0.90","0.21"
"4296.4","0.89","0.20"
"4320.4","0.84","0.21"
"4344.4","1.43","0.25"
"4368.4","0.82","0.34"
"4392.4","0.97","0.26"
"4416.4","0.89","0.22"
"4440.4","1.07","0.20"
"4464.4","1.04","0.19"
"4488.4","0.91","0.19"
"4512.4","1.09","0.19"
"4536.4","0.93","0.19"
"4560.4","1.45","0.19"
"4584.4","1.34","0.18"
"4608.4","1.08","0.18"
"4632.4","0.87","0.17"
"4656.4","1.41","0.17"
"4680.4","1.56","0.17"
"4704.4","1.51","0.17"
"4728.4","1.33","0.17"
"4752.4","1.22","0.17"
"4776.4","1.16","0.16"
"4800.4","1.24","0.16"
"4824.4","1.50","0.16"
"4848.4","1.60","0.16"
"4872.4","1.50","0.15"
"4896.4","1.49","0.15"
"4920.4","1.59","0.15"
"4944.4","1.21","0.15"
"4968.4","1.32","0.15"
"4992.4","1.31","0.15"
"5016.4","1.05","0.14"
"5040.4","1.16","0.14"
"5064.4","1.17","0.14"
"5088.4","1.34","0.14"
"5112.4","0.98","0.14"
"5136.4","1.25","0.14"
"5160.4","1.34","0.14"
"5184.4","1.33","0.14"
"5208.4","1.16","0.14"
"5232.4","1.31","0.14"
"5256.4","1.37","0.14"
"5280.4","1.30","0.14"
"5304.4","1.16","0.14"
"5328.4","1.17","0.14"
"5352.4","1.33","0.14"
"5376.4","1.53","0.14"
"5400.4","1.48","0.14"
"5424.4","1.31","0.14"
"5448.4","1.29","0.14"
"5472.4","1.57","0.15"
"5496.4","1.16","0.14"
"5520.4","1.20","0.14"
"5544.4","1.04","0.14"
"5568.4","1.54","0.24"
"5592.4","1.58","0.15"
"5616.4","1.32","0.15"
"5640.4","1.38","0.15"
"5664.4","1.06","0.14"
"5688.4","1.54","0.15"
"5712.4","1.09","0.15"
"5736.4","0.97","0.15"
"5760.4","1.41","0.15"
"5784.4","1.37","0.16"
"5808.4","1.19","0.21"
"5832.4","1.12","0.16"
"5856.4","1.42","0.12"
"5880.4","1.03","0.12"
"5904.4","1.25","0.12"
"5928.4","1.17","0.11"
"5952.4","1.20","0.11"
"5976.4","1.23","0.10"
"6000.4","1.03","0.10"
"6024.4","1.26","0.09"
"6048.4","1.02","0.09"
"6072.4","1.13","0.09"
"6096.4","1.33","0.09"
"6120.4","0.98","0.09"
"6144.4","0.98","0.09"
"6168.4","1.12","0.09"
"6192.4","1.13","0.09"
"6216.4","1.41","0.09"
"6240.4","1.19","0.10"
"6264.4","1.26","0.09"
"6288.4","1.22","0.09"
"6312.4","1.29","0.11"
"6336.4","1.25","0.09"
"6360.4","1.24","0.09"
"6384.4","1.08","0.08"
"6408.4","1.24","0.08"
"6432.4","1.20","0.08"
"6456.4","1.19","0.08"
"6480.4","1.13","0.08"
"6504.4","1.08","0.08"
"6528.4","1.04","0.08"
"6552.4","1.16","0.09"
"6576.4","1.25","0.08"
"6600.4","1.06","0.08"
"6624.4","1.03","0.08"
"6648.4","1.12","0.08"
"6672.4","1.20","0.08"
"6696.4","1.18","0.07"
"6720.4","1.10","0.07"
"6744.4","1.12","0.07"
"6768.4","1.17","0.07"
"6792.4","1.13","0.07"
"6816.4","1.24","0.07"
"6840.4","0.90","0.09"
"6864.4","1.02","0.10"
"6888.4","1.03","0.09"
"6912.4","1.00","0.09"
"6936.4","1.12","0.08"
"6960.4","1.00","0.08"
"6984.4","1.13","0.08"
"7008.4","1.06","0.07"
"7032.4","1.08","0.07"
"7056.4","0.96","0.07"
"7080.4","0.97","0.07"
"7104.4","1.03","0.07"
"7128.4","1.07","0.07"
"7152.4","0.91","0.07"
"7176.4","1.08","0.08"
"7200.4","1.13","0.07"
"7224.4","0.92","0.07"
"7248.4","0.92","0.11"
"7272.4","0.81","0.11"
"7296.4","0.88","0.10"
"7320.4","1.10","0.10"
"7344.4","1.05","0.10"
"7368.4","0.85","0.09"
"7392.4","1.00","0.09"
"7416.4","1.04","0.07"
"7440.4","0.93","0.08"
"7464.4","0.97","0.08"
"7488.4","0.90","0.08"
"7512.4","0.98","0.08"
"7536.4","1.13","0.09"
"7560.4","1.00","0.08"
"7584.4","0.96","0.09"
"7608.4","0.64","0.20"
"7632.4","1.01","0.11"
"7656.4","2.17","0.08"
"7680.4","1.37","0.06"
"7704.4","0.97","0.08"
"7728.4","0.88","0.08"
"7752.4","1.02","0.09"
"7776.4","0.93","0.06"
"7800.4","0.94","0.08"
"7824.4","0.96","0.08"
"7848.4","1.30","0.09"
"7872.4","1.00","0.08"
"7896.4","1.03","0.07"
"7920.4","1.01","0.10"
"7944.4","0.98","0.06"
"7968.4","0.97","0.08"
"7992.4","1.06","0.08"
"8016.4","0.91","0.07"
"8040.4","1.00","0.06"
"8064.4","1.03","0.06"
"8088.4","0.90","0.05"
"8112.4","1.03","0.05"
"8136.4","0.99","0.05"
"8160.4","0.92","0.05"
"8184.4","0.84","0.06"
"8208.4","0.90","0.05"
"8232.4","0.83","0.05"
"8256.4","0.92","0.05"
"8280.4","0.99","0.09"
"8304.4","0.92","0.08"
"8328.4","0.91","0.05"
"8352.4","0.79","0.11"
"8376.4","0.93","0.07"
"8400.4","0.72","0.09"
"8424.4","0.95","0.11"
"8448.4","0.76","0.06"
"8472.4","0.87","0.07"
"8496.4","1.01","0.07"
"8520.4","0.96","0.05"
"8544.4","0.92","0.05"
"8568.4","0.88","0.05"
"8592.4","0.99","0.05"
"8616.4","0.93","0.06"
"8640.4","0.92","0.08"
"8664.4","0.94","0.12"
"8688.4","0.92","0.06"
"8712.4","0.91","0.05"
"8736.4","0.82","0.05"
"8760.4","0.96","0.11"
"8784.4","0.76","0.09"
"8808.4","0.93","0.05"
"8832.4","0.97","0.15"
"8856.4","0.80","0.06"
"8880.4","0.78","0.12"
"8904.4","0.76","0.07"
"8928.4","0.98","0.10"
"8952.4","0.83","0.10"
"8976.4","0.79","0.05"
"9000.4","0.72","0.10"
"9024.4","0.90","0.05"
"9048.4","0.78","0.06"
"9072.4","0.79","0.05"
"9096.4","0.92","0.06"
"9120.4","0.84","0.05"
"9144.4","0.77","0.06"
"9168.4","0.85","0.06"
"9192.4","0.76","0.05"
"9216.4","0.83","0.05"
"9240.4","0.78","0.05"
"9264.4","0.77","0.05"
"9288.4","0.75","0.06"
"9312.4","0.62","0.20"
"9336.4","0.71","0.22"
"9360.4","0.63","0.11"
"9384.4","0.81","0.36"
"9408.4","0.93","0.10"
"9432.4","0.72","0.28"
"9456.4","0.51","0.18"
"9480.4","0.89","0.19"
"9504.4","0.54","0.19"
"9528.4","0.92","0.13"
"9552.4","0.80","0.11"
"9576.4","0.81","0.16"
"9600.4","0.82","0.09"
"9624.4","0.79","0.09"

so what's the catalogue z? 0.168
